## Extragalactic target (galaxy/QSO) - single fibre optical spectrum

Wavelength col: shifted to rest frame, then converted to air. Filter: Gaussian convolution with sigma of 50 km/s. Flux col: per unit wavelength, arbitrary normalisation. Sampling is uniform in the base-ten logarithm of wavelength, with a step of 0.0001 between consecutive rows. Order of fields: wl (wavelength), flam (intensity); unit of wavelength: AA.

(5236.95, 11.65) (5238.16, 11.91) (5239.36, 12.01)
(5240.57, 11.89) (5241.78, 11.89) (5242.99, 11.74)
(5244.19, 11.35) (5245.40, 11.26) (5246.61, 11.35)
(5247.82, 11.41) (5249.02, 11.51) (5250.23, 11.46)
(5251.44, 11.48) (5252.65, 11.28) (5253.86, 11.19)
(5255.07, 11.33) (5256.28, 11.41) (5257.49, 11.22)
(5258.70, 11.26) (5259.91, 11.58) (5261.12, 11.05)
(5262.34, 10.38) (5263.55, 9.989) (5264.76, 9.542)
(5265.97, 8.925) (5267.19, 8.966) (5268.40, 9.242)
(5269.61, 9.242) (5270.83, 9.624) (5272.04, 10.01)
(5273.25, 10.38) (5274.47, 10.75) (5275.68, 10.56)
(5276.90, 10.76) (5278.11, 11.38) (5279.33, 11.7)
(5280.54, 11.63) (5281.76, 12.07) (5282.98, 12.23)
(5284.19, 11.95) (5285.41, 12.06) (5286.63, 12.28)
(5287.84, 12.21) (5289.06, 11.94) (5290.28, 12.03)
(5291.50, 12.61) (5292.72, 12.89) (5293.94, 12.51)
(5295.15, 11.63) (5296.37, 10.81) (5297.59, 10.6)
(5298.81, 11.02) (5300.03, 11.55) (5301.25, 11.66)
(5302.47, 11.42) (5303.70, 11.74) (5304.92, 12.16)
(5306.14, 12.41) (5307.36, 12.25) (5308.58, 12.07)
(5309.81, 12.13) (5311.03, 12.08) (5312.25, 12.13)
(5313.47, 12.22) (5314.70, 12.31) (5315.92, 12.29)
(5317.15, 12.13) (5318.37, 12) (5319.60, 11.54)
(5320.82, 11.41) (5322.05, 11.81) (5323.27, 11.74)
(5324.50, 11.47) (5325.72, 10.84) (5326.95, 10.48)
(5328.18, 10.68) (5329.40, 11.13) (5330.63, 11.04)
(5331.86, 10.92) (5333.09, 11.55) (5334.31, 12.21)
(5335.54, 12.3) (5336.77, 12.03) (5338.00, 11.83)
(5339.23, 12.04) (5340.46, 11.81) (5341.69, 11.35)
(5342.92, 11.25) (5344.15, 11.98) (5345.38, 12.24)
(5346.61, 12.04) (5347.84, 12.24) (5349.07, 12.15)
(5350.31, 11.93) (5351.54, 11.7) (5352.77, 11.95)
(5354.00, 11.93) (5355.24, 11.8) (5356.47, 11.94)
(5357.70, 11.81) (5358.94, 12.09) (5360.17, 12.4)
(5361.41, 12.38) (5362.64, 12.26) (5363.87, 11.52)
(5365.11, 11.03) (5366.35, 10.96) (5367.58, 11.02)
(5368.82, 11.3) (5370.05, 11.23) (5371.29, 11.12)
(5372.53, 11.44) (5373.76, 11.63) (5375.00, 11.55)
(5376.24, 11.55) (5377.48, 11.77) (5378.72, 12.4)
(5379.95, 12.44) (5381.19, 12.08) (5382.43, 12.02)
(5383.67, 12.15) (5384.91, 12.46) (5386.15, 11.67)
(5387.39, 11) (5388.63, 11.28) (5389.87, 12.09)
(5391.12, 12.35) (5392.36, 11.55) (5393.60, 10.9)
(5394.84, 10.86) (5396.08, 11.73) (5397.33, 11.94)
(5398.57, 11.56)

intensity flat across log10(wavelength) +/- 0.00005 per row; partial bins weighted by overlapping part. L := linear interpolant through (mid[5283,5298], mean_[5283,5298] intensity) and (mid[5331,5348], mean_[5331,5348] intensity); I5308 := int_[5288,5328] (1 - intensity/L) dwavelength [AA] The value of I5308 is 0.4 AA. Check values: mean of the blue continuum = 12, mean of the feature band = 11.8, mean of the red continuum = 11.8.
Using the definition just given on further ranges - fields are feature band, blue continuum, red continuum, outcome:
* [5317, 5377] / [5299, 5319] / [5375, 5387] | 1.8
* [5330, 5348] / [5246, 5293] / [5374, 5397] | -0.4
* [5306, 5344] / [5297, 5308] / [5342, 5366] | 0.1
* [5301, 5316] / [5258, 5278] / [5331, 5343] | -1.3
